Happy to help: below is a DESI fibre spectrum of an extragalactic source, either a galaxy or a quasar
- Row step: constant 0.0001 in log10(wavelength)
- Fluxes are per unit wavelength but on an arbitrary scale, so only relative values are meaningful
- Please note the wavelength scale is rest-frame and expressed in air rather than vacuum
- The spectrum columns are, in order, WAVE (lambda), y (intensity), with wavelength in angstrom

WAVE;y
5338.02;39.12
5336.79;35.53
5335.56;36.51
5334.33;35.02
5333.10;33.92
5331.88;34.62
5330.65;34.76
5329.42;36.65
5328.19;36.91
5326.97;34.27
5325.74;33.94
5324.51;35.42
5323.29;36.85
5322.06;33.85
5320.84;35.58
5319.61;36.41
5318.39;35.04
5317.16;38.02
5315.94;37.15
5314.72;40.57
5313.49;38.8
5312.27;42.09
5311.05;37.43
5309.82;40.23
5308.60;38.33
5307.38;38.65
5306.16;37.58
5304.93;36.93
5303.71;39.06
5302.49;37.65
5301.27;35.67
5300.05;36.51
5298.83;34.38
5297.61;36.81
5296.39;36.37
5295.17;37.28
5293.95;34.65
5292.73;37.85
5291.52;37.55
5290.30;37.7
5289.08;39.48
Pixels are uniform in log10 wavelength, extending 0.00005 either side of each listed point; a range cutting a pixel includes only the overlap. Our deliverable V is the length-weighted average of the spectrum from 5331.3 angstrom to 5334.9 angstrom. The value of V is 34.6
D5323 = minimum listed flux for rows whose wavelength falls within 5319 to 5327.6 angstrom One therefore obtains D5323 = 33.85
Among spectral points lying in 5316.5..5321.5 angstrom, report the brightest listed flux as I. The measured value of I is 38.02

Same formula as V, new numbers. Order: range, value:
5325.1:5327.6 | 34.1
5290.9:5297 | 36.8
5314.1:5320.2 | 37.4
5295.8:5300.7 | 36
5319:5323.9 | 35.7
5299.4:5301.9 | 36.1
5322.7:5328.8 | 35.5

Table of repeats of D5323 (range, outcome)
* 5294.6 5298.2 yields 36.37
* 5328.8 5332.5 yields 34.62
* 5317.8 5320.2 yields 35.04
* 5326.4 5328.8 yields 34.27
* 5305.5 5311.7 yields 37.43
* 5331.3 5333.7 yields 33.92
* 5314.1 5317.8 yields 37.15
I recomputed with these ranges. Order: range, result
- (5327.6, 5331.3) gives 36.91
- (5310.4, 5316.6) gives 42.09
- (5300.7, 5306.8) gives 39.06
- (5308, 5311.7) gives 40.23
